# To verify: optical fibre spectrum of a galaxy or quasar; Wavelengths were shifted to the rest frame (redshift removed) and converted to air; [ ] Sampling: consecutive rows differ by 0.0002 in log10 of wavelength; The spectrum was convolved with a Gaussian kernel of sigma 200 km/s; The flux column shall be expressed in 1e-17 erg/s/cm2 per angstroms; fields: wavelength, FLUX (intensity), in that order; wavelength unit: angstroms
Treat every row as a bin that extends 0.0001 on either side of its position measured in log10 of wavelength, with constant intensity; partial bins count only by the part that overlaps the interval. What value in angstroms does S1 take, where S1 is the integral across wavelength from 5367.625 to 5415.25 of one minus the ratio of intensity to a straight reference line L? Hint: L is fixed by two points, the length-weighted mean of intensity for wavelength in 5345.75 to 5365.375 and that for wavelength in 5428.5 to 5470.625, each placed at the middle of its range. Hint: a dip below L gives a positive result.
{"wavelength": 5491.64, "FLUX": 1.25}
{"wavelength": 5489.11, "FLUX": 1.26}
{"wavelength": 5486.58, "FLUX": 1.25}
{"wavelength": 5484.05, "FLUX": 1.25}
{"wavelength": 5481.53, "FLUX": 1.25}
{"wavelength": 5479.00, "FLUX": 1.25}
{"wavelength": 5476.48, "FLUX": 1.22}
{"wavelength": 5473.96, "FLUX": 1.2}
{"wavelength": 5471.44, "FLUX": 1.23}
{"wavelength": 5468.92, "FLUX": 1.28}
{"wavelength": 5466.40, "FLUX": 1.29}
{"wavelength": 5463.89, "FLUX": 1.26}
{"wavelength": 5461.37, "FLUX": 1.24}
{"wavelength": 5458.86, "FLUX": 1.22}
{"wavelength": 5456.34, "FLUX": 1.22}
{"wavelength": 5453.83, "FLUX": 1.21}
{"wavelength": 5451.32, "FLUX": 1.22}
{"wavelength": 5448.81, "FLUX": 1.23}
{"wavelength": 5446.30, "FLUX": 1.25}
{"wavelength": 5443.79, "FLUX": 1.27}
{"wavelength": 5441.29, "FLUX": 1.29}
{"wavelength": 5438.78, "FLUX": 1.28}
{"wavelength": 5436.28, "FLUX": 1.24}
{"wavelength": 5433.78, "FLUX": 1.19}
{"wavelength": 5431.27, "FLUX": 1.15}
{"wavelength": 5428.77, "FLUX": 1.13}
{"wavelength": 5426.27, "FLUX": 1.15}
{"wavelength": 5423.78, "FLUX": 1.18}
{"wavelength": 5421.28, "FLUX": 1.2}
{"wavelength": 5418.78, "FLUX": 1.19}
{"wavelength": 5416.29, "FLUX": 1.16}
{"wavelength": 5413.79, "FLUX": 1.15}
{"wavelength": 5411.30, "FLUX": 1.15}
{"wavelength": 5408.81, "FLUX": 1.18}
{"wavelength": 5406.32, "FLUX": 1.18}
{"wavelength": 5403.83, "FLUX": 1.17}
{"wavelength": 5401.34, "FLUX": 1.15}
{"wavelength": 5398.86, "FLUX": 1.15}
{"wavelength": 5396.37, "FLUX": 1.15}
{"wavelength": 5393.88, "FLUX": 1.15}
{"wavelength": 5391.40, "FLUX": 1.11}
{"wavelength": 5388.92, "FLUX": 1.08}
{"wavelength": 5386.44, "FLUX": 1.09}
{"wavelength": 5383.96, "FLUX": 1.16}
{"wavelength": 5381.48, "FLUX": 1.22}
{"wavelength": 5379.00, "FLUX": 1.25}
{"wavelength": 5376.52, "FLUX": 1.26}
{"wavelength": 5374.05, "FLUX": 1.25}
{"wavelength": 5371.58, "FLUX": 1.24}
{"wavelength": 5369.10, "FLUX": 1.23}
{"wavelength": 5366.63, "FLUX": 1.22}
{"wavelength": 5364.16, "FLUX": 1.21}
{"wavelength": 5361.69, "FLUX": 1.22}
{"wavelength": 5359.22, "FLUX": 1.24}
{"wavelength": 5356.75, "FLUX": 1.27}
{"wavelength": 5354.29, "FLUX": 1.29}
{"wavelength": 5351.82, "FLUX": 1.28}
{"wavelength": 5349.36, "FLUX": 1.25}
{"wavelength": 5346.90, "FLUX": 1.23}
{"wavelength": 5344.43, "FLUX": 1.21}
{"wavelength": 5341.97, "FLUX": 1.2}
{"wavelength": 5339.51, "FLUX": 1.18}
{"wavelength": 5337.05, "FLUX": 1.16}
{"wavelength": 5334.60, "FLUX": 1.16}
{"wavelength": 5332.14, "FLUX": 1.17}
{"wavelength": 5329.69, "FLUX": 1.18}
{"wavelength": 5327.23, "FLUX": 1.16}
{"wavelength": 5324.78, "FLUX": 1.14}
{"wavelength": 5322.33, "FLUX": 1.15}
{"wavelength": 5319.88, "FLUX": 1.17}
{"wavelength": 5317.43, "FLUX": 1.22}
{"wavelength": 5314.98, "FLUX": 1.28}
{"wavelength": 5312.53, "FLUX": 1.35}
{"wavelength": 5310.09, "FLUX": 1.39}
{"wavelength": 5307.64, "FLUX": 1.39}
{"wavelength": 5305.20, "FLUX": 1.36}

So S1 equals 2.7 angstroms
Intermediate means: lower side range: 1.25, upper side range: 1.24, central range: 1.17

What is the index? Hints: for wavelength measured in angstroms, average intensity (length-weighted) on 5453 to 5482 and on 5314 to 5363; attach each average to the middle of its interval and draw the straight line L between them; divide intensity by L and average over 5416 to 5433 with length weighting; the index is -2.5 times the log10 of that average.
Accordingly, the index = 0.06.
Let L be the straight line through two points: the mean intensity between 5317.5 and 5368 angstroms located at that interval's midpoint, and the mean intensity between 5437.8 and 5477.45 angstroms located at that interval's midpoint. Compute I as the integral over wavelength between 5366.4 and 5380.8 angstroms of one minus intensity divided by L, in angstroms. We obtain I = -0.3 angstroms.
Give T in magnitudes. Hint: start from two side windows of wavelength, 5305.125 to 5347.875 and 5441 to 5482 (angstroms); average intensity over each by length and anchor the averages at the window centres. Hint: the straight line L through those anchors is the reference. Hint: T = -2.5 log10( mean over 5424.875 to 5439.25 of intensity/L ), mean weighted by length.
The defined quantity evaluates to 0.05 mag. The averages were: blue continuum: 1.22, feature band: 1.19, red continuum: 1.24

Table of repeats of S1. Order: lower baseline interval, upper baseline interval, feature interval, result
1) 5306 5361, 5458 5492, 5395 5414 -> 1.2 angstroms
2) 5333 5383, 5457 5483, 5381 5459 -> 3.4 angstroms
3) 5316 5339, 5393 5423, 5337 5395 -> -2.1 angstroms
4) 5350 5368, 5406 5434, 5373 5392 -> 0.6 angstroms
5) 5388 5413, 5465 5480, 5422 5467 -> -0.5 angstroms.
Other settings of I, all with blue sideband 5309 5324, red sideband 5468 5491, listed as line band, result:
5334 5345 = 0.6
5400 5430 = 2.0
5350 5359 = -0.2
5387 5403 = 1.5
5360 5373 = 0.3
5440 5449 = -0.1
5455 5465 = 0.1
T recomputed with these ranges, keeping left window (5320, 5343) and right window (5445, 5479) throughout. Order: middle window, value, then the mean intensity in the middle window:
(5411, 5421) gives 0.04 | 1.17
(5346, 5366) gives -0.06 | 1.25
